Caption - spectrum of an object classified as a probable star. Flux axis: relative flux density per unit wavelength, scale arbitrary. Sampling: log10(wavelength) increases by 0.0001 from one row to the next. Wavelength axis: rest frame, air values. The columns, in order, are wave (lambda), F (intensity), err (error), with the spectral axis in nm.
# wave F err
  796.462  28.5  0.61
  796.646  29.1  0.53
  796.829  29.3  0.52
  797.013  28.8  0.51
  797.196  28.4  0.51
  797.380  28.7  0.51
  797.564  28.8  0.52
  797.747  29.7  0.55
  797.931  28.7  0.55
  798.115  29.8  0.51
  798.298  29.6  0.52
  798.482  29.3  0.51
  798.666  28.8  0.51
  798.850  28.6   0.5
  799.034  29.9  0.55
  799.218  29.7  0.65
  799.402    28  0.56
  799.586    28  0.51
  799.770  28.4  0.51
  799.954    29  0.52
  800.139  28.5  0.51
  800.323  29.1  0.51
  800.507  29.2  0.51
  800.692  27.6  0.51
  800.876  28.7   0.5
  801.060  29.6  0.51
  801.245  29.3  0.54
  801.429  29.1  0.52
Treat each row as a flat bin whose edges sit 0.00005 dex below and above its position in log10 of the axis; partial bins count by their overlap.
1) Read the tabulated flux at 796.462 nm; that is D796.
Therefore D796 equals 28.5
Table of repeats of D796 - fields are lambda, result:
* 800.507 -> 29.2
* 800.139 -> 28.5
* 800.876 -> 28.7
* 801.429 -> 29.1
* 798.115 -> 29.8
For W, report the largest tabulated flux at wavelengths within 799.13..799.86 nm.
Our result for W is 29.7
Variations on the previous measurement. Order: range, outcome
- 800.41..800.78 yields 29.2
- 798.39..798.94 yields 29.3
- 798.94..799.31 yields 29.9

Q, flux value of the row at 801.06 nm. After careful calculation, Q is 29.6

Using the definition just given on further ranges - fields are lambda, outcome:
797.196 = 28.4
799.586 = 28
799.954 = 29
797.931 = 28.7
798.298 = 29.6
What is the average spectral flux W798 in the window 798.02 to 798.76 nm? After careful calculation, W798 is 29.4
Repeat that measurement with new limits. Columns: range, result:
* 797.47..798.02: 29.1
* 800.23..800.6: 29.1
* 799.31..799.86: 28.1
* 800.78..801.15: 29.2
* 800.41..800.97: 28.5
